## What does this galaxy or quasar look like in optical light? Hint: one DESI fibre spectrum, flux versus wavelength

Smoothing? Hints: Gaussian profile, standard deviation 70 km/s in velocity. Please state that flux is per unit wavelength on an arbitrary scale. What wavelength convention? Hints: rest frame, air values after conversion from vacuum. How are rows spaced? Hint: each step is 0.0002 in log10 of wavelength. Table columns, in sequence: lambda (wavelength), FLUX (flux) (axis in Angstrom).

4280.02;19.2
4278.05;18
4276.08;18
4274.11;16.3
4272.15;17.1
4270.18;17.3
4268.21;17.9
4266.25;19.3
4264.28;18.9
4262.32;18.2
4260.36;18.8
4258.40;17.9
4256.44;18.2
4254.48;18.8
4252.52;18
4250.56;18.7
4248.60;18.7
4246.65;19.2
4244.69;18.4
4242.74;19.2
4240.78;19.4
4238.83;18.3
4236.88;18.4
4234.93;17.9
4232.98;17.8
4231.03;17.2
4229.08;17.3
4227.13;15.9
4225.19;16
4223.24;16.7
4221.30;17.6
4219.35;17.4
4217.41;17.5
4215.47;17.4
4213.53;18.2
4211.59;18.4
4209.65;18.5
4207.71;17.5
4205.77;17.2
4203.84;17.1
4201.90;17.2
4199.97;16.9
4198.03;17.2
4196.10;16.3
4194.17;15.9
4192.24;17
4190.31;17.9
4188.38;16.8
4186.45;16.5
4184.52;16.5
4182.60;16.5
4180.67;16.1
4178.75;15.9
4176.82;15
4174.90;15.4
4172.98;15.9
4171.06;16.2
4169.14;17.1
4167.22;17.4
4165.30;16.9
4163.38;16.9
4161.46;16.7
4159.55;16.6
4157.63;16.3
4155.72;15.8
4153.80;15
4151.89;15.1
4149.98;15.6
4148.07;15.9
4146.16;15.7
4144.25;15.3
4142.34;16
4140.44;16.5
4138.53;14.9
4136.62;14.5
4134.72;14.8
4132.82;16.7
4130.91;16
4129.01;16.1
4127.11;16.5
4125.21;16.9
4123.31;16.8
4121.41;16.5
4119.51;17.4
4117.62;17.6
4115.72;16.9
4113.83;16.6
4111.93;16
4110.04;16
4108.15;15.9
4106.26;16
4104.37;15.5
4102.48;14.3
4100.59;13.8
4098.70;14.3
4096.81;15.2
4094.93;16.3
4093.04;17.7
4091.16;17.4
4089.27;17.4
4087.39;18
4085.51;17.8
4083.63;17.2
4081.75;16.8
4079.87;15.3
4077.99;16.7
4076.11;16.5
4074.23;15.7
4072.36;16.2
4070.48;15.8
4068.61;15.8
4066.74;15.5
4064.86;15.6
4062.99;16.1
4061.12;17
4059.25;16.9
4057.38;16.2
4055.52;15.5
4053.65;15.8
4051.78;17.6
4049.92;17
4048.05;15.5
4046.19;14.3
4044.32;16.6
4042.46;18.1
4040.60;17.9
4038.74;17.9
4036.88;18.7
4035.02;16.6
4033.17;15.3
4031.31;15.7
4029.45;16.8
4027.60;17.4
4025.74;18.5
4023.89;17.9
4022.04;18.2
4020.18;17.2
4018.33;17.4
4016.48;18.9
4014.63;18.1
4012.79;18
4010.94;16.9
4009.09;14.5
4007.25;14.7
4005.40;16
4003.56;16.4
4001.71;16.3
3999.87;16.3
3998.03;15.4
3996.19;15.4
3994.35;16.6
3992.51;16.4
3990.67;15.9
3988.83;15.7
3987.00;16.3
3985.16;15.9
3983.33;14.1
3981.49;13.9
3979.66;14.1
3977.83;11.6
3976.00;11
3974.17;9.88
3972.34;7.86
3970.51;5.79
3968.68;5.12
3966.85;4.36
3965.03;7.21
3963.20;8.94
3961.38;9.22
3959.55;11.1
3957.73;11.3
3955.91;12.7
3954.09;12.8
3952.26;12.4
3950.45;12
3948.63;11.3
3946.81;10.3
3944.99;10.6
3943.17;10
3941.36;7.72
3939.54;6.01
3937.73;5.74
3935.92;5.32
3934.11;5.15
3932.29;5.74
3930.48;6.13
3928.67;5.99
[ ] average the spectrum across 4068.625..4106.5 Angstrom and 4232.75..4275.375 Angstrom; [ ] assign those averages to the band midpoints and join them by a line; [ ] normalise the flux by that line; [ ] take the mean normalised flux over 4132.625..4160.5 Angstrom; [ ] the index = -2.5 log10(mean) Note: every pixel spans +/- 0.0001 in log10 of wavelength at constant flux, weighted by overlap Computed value 0.09 mag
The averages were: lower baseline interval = 16.2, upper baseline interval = 18.3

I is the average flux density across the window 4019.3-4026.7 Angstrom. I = 17.9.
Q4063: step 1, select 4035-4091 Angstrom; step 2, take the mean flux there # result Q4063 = 16.6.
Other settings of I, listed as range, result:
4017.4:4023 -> 17.6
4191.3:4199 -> 16.6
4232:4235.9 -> 17.8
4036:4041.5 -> 18.2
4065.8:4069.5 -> 15.6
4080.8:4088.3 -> 17.5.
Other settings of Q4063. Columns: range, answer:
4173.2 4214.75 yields 16.8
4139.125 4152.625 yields 15.7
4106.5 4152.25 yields 16.1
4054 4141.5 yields 16.2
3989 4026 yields 16.7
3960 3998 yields 11.8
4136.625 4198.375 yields 16.2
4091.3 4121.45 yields 16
